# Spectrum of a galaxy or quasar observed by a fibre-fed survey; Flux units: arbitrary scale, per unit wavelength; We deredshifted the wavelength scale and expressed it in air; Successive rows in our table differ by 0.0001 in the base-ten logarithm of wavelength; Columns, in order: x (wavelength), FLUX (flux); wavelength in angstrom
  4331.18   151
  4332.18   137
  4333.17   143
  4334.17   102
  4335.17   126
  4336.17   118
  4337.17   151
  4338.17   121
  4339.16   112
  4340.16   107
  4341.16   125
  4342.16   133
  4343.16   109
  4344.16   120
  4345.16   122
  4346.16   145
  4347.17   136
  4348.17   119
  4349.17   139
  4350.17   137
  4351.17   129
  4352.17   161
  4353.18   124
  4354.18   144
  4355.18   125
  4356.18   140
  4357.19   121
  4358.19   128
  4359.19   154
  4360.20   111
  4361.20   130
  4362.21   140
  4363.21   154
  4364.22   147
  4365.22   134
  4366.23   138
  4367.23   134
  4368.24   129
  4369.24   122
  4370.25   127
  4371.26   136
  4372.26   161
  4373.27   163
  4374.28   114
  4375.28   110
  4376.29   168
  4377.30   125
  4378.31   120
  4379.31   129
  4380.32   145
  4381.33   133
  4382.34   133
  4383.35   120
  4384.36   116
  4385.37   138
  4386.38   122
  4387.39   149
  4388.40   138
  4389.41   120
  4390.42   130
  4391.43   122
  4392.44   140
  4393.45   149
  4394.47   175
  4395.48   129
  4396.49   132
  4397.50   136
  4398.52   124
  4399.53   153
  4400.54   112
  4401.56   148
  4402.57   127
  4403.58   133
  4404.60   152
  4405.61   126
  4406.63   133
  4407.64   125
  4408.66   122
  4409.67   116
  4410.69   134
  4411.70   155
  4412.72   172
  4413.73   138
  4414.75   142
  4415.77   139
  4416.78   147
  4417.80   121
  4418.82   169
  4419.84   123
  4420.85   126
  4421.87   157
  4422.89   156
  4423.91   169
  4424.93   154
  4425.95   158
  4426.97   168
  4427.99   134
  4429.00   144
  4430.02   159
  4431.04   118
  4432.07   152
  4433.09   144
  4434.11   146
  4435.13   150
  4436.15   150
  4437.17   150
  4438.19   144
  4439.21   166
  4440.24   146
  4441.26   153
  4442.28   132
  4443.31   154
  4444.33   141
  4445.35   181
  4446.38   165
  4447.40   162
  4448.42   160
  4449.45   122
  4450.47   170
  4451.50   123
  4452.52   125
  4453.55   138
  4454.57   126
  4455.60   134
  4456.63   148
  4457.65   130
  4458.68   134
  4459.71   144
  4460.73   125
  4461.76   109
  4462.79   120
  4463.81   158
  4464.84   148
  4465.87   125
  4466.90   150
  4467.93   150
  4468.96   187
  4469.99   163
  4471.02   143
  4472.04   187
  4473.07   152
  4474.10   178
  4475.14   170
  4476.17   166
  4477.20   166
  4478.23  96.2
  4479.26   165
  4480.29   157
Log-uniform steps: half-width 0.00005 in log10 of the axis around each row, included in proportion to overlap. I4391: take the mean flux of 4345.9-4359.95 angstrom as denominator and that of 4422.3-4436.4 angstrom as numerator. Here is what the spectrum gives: 1.11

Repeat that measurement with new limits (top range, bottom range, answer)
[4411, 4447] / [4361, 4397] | 1.10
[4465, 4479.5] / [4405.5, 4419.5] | 1.13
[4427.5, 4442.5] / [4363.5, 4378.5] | 1.08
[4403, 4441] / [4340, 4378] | 1.08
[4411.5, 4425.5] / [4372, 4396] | 1.09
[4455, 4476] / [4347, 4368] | 1.09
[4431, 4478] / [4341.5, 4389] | 1.11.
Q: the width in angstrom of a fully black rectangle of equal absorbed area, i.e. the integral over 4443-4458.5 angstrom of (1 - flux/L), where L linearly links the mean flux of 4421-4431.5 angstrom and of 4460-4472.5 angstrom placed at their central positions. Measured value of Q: 0.4 angstrom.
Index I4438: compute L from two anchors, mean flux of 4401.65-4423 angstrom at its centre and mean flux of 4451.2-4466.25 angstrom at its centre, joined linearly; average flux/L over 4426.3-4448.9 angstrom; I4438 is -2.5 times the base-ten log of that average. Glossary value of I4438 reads -0.118 mag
